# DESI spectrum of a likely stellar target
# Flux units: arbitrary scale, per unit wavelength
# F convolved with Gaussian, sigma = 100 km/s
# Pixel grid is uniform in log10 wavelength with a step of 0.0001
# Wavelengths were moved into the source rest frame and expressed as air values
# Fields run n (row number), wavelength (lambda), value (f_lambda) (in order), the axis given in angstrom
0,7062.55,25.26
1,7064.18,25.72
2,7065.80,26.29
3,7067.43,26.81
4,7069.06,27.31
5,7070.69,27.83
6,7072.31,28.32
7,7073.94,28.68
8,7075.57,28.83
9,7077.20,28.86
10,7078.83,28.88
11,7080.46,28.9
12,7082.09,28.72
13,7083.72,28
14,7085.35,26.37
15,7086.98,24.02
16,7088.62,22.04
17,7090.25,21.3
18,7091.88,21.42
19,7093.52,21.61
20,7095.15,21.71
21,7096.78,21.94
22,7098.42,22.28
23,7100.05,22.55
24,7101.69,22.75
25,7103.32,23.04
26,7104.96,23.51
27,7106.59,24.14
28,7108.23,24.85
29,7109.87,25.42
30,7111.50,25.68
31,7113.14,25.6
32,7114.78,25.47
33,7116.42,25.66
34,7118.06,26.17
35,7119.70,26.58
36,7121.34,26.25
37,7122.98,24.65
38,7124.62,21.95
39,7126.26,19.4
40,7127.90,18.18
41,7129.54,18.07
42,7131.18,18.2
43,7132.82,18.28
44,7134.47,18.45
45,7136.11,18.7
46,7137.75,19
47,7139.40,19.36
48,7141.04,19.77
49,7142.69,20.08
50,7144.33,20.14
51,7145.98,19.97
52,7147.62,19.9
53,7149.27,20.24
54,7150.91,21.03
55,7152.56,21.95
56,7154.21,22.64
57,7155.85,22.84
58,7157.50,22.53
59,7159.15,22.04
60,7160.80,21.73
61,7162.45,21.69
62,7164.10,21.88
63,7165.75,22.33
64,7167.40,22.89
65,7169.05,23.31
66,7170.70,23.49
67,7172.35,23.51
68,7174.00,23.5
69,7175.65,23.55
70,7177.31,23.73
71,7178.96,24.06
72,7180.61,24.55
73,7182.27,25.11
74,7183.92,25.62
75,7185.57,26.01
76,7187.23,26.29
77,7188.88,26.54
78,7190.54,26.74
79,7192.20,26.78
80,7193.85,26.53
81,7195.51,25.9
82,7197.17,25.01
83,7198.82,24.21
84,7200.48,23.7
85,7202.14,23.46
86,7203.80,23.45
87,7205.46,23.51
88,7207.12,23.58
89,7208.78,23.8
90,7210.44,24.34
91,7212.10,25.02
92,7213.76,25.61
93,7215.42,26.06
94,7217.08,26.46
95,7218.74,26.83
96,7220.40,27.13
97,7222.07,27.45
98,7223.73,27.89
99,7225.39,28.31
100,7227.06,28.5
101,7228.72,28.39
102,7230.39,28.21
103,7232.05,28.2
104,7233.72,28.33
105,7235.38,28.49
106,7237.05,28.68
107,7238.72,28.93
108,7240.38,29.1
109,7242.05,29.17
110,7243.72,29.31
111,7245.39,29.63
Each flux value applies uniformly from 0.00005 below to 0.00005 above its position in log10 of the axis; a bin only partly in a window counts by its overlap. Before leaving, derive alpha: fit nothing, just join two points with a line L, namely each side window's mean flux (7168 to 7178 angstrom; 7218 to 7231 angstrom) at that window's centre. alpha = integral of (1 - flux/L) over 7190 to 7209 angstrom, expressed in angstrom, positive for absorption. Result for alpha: 0.7 angstrom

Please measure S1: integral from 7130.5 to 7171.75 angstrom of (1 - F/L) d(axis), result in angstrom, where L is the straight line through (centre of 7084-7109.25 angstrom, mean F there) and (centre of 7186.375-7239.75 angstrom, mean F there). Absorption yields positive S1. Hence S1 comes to 6.2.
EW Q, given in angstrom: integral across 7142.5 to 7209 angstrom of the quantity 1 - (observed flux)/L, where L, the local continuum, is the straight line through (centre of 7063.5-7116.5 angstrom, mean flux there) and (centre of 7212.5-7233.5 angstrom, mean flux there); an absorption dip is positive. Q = 8.0 angstrom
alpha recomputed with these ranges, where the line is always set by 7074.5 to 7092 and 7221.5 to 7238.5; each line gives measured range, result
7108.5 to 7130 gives 2.34 angstrom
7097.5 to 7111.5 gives 1.55 angstrom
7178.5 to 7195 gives 1.10 angstrom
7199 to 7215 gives 2.21 angstrom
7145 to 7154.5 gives 2.22 angstrom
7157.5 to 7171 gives 2.48 angstrom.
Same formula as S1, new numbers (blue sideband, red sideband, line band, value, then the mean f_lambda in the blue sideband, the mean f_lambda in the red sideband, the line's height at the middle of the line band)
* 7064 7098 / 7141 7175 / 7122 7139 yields 2.7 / 25.8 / 21.8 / 23.3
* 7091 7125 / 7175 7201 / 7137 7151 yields 2.7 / 24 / 25.3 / 24.6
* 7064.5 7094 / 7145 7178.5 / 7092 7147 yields 5.2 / 26.4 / 22.2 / 24.4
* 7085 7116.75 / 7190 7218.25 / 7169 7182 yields 0.4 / 23.5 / 25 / 24.6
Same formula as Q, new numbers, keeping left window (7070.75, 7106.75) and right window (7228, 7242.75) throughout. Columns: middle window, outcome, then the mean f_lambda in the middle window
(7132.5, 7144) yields 3.1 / 19.2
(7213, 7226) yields 0.6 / 27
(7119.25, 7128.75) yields 1.2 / 22.7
